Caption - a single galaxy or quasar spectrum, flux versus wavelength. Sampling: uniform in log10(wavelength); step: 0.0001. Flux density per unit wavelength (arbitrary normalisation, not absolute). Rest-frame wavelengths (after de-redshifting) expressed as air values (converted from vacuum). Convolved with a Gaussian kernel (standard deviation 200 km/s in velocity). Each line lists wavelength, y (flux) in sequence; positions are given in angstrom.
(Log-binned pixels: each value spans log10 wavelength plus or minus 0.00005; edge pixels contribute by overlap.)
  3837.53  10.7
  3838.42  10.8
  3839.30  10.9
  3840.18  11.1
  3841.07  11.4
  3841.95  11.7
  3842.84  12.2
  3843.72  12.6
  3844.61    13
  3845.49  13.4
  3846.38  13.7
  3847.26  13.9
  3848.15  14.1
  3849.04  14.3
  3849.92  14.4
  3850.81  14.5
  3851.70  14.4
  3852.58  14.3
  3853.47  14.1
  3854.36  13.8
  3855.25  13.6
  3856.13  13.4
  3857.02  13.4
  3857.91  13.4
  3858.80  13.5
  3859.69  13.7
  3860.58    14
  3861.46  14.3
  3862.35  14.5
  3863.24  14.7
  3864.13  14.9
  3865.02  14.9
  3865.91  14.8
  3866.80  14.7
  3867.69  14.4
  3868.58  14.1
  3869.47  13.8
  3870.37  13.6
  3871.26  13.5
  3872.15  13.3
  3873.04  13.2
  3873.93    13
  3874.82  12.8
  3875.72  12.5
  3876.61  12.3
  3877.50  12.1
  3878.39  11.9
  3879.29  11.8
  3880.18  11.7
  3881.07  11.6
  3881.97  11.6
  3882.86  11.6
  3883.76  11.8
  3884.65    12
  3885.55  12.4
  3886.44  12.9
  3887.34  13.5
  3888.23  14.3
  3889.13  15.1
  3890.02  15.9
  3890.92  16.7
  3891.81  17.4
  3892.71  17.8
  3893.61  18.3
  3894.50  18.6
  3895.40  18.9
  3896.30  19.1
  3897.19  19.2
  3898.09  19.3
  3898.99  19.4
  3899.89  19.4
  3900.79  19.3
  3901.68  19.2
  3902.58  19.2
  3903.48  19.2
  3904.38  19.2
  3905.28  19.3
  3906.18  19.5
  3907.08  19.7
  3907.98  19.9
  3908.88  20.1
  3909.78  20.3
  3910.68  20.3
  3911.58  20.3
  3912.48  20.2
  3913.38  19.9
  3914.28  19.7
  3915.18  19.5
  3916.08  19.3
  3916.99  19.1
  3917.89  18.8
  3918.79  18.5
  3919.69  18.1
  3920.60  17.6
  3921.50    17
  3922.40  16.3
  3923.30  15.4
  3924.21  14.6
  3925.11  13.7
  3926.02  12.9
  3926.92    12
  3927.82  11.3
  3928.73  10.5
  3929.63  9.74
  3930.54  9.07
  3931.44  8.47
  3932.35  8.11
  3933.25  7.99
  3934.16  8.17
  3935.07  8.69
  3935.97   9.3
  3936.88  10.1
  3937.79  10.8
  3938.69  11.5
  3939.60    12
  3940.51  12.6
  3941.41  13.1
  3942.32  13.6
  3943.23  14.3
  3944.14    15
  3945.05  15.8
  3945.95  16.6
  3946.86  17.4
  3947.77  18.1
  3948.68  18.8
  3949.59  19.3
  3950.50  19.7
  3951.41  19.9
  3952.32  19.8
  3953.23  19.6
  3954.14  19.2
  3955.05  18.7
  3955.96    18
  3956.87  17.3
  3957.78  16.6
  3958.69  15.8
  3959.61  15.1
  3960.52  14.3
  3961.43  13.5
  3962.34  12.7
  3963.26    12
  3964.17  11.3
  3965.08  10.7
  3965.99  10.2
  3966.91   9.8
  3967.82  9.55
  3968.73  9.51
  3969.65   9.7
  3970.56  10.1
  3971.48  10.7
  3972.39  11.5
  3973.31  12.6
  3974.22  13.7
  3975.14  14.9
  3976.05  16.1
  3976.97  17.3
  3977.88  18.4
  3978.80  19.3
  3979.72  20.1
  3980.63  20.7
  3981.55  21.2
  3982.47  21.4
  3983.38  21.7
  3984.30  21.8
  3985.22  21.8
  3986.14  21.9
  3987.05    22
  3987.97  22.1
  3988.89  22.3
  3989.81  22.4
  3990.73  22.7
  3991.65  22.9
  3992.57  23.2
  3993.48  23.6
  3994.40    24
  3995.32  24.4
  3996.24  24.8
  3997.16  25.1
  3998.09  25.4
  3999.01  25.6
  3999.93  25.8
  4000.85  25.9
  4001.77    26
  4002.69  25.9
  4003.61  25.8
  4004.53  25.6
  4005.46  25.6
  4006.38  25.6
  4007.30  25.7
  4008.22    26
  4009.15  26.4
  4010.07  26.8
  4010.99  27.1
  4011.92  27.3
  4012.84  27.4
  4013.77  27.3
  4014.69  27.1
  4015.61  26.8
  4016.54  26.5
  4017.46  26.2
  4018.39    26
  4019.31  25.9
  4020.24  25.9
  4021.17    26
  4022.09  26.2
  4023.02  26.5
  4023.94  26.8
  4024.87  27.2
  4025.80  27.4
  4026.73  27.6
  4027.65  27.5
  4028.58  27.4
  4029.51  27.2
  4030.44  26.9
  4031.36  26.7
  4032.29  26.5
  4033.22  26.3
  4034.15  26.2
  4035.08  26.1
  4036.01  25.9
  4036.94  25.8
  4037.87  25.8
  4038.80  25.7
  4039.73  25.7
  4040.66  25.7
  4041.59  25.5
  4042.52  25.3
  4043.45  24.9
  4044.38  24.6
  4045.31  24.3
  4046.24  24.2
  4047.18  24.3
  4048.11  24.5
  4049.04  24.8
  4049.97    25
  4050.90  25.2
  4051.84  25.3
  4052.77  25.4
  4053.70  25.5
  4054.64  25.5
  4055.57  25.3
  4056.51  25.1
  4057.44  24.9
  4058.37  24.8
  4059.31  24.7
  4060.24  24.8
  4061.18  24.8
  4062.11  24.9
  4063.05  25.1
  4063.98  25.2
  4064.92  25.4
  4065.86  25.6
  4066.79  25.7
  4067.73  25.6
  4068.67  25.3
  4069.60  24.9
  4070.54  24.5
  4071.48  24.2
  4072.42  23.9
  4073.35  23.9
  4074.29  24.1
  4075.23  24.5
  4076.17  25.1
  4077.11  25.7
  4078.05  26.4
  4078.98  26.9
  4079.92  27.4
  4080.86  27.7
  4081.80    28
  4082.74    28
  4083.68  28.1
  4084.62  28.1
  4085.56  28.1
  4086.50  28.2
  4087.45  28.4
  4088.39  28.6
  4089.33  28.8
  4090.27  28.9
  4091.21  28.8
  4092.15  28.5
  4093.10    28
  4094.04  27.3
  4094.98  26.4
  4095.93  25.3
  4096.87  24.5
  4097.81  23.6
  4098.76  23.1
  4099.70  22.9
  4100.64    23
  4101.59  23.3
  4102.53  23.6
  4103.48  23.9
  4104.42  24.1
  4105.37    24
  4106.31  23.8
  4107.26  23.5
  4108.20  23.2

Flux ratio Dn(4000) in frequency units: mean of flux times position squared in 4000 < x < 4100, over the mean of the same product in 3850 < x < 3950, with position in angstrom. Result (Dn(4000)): 1.87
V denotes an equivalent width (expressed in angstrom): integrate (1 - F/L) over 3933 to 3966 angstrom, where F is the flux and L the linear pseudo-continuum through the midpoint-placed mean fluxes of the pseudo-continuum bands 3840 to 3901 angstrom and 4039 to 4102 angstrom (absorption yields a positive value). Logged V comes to 7.3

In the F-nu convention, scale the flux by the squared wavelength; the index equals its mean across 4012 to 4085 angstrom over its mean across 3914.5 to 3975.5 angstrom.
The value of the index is 1.94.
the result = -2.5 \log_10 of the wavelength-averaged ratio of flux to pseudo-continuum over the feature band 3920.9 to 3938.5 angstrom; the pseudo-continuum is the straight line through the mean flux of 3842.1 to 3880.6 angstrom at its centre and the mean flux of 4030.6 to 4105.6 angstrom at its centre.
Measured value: 0.47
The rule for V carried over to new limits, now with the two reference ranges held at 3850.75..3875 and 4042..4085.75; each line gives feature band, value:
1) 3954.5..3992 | 7.2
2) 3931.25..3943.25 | 5.1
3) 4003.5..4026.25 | -3.8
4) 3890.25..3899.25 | -1.5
